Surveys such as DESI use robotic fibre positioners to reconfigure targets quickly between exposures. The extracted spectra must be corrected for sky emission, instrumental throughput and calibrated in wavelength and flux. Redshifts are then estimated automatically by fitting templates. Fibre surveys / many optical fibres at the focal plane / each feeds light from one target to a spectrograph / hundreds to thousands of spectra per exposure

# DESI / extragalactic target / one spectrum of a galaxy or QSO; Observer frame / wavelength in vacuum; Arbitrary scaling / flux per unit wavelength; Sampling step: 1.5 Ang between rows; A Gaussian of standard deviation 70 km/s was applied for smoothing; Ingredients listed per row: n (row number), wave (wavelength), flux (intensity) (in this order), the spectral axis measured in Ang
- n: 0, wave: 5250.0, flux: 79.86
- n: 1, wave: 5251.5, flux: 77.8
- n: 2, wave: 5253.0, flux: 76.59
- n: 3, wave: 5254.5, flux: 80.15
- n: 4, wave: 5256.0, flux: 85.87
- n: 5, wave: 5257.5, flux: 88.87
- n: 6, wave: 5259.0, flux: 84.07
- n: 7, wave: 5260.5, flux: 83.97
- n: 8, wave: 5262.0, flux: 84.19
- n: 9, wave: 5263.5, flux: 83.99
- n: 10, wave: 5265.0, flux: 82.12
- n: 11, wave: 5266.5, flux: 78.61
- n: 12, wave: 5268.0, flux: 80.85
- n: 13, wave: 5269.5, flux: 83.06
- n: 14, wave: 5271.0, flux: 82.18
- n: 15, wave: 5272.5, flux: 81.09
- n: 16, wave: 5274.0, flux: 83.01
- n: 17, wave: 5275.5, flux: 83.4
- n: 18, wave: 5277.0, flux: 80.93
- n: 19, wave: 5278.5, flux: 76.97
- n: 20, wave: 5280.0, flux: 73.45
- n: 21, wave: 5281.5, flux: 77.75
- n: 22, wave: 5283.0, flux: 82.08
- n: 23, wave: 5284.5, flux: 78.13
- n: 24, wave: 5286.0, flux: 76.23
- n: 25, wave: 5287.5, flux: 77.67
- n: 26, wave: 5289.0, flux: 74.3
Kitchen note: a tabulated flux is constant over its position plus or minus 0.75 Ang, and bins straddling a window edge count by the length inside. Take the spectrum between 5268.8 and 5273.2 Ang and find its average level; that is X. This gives 82.1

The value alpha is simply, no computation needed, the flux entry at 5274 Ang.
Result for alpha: 83.01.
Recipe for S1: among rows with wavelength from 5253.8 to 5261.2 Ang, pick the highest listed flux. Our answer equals 88.87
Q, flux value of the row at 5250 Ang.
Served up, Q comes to 79.86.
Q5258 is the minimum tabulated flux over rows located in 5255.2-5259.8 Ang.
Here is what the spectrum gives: 84.07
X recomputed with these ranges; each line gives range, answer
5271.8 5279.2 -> 81.1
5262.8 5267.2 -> 81.6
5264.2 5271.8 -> 81.4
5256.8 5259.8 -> 86.4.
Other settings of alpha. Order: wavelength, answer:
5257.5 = 88.87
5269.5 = 83.06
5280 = 73.45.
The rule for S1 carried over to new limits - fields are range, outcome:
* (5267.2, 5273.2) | 83.06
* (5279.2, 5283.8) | 82.08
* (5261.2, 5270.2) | 84.19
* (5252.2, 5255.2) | 80.15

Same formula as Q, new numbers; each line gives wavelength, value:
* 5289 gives 74.3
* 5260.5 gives 83.97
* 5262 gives 84.19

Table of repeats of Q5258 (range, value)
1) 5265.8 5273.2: 78.61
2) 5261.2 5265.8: 82.12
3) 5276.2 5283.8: 73.45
